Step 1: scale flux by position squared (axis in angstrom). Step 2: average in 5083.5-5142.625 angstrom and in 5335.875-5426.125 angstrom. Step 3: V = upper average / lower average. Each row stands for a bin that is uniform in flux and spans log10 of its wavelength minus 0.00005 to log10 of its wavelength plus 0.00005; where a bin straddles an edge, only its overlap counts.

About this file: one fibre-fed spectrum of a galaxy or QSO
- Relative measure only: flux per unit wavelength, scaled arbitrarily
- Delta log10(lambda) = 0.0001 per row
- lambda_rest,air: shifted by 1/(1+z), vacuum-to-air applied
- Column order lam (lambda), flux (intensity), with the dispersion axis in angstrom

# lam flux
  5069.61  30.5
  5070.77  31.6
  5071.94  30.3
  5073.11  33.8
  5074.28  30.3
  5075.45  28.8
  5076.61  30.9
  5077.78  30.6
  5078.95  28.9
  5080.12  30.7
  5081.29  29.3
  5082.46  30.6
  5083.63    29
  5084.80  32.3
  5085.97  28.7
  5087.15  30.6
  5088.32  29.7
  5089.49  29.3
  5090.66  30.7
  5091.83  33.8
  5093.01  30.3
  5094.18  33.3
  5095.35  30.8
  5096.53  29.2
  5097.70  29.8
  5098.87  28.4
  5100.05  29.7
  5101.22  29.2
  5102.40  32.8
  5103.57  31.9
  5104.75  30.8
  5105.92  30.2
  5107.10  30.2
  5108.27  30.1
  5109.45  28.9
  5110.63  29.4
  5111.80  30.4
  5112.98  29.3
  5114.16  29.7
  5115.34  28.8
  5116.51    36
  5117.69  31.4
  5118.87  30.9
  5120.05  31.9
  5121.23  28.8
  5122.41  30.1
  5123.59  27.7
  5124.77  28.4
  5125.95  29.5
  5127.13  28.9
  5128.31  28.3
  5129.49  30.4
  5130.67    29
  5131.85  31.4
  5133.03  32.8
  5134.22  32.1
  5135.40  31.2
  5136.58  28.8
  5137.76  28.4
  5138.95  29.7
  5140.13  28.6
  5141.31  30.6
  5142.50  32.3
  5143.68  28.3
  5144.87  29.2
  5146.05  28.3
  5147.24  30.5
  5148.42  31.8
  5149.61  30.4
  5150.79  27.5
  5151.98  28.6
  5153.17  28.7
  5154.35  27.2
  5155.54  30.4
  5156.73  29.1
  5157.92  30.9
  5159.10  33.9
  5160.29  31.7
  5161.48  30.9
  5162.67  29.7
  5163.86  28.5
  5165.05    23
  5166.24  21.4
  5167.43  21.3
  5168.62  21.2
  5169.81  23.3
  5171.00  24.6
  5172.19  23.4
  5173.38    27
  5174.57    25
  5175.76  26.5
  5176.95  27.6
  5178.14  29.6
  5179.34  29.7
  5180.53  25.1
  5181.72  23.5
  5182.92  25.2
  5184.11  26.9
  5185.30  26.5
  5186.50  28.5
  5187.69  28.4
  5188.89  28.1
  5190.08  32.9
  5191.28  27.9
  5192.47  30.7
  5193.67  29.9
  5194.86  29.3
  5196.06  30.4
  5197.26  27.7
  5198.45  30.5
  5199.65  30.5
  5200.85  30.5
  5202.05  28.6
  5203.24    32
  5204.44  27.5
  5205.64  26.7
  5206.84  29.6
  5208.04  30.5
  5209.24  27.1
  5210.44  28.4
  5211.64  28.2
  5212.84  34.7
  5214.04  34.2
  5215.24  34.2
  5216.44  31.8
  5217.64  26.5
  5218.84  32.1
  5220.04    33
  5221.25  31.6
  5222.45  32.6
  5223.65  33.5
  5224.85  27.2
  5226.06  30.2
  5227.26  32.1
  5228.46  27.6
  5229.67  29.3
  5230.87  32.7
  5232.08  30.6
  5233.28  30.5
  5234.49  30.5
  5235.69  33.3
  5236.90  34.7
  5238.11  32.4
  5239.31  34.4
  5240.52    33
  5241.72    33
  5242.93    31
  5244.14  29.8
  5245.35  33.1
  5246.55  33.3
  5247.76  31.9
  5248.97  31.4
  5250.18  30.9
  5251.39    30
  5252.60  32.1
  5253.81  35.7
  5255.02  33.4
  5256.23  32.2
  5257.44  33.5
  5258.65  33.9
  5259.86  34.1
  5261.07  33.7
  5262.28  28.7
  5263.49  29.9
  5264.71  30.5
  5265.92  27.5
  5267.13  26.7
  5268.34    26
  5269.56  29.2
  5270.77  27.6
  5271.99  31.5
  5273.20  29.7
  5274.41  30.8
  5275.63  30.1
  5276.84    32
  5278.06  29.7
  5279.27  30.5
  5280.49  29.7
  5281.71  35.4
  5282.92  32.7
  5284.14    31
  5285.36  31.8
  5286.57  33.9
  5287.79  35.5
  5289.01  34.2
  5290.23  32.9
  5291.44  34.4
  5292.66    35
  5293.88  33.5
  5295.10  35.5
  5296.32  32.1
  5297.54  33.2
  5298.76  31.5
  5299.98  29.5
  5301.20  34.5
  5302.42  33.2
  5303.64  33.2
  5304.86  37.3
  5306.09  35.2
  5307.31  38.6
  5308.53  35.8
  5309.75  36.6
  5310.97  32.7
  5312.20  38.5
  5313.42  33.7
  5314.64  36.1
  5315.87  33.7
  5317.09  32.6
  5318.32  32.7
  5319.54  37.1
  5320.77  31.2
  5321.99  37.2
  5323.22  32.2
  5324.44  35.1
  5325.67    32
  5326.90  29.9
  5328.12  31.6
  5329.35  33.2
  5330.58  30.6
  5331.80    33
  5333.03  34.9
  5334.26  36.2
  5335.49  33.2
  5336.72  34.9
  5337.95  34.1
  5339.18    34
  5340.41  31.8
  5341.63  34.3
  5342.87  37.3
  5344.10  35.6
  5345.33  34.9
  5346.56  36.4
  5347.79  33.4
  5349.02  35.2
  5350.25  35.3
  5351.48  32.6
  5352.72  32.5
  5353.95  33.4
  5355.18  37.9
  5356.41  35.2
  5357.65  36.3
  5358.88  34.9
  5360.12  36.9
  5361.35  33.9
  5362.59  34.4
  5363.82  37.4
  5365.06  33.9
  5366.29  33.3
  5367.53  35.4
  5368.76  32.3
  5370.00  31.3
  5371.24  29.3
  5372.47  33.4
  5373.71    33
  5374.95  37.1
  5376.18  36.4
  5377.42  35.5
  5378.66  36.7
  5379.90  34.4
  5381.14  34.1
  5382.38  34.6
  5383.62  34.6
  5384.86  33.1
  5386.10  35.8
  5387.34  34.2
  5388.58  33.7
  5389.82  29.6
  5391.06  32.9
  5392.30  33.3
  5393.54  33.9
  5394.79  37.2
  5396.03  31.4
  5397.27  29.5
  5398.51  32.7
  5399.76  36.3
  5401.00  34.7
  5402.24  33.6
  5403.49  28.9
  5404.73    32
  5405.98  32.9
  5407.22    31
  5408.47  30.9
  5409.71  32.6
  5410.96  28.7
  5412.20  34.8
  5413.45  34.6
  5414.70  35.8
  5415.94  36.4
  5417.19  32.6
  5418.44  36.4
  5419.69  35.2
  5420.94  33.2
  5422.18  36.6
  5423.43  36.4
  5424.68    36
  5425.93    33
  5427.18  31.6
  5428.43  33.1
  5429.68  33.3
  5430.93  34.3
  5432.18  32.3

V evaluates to 1.25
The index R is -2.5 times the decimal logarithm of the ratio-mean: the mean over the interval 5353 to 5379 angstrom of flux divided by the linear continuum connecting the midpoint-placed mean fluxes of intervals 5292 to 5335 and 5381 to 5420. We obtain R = -0.03 mag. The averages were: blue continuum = 34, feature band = 34.6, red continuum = 33.3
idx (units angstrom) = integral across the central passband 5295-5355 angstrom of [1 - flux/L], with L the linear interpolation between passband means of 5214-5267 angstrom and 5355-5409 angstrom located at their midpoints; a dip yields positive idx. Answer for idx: -2.03 angstrom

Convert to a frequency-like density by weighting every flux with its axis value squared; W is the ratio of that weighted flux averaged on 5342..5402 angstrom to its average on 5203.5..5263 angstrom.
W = 1.15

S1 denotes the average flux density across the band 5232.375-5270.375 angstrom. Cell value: 31.6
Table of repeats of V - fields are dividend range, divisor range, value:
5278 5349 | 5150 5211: 1.28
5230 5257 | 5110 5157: 1.13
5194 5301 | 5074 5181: 1.12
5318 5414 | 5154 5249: 1.22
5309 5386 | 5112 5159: 1.24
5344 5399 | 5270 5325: 1.05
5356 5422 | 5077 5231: 1.26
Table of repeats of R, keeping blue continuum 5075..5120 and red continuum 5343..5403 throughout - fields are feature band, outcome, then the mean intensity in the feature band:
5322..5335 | 0.02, 33.1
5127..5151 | 0.04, 30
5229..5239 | 0.02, 31.8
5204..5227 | 0.05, 30.5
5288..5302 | -0.01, 33.4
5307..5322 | -0.05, 35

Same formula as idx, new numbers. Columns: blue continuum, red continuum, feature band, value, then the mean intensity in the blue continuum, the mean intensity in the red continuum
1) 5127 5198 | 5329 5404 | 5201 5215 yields -0.1 angstrom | 28.4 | 34.1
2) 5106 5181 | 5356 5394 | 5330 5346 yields -0.4 angstrom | 28.9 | 34.2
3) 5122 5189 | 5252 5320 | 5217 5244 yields -0.5 angstrom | 28.2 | 32.7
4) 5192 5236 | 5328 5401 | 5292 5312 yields -1.0 angstrom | 30.4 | 34.2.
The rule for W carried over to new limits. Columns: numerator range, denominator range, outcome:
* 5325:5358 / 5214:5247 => 1.12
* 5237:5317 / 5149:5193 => 1.24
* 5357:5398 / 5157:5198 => 1.34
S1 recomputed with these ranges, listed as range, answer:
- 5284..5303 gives 33.3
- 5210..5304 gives 31.7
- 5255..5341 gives 32.8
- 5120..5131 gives 29.2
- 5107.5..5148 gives 30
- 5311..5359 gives 34.2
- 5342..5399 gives 34.3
